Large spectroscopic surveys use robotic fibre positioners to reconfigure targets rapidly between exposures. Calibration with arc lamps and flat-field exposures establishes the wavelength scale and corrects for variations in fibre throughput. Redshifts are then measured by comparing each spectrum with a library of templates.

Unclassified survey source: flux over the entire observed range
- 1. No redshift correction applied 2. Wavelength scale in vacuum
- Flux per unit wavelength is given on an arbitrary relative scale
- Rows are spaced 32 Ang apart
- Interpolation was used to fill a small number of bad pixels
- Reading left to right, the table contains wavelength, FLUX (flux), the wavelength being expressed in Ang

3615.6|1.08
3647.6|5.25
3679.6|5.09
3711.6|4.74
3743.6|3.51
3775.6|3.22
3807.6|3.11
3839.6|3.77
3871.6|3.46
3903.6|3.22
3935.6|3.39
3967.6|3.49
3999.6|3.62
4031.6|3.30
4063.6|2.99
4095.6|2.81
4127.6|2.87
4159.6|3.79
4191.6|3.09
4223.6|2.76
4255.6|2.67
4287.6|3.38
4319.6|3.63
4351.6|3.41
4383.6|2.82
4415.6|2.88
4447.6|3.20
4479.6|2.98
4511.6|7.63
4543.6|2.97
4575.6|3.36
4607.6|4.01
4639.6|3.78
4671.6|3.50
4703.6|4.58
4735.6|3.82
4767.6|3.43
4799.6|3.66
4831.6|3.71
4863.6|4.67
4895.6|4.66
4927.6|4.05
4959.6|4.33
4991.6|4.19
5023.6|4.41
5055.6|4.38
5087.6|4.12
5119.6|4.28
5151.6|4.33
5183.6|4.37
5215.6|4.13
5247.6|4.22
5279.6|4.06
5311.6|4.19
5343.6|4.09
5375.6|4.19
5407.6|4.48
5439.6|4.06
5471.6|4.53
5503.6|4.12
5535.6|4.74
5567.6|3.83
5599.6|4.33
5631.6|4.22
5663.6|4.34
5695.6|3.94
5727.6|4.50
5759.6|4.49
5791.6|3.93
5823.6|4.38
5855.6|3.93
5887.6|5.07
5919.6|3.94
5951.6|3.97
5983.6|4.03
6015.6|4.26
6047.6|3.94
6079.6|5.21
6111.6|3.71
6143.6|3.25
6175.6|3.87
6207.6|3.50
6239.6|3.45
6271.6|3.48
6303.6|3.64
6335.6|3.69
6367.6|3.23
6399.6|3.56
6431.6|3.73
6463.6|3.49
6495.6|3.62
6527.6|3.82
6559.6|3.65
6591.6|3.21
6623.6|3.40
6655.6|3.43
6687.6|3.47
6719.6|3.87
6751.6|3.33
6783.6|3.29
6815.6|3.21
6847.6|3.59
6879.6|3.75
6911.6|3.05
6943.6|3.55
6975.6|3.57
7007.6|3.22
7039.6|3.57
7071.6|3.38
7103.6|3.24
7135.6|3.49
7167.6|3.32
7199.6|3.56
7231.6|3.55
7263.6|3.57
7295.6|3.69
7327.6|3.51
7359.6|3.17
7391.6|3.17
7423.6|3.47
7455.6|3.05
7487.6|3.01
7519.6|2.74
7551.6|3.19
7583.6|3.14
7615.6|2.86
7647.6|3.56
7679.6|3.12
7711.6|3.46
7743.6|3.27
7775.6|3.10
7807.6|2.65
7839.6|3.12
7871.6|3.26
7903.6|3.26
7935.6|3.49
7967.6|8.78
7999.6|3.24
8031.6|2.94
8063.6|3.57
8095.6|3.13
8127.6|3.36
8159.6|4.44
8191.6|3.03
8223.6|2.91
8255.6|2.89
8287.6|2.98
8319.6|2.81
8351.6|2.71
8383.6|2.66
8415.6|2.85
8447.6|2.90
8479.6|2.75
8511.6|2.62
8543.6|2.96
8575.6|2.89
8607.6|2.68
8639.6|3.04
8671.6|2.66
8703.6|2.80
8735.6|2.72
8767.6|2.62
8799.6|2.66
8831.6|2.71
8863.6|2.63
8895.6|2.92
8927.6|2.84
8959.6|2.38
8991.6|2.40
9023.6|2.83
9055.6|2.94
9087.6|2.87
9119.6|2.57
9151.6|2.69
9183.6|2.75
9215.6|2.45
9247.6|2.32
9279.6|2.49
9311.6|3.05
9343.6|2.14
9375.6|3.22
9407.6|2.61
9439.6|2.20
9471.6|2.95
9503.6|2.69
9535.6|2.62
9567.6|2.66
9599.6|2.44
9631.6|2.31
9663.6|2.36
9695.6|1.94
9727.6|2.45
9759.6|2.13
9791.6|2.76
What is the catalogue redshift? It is 0.212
